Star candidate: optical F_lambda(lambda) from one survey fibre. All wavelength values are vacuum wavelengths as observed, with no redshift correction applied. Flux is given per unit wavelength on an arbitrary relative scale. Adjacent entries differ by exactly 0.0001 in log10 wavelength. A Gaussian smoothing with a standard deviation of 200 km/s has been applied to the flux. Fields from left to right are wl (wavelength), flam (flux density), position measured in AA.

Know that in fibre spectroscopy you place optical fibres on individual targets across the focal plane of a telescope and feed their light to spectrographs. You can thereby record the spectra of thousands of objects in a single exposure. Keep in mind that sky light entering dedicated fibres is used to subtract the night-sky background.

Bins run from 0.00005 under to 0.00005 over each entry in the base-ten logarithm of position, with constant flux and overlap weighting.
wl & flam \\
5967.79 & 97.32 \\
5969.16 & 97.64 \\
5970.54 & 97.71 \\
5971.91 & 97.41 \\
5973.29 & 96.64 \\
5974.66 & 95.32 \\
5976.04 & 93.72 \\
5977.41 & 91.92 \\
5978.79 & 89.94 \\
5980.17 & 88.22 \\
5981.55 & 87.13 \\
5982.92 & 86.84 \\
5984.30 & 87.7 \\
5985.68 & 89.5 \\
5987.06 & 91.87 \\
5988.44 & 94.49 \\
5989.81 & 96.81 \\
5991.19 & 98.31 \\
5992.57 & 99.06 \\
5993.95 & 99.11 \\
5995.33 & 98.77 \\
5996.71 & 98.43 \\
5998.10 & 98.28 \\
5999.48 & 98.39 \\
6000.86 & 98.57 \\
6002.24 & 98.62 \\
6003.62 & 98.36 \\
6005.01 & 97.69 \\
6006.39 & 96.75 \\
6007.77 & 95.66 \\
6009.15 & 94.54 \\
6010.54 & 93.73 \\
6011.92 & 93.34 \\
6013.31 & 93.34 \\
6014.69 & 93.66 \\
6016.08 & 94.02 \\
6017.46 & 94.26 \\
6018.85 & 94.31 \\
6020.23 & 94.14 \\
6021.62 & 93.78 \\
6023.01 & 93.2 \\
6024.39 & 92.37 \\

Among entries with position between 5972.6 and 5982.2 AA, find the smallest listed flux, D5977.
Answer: 87.13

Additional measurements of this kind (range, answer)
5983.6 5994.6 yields 87.7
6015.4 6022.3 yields 93.78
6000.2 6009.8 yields 94.54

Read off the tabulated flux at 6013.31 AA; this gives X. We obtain 93.34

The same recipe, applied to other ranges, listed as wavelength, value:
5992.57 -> 99.06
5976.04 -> 93.72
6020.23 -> 94.14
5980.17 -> 88.22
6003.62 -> 98.36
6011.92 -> 93.34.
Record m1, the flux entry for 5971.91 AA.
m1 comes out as 97.41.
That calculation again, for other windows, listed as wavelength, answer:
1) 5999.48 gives 98.39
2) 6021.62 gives 93.78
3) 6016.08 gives 94.02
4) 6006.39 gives 96.75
